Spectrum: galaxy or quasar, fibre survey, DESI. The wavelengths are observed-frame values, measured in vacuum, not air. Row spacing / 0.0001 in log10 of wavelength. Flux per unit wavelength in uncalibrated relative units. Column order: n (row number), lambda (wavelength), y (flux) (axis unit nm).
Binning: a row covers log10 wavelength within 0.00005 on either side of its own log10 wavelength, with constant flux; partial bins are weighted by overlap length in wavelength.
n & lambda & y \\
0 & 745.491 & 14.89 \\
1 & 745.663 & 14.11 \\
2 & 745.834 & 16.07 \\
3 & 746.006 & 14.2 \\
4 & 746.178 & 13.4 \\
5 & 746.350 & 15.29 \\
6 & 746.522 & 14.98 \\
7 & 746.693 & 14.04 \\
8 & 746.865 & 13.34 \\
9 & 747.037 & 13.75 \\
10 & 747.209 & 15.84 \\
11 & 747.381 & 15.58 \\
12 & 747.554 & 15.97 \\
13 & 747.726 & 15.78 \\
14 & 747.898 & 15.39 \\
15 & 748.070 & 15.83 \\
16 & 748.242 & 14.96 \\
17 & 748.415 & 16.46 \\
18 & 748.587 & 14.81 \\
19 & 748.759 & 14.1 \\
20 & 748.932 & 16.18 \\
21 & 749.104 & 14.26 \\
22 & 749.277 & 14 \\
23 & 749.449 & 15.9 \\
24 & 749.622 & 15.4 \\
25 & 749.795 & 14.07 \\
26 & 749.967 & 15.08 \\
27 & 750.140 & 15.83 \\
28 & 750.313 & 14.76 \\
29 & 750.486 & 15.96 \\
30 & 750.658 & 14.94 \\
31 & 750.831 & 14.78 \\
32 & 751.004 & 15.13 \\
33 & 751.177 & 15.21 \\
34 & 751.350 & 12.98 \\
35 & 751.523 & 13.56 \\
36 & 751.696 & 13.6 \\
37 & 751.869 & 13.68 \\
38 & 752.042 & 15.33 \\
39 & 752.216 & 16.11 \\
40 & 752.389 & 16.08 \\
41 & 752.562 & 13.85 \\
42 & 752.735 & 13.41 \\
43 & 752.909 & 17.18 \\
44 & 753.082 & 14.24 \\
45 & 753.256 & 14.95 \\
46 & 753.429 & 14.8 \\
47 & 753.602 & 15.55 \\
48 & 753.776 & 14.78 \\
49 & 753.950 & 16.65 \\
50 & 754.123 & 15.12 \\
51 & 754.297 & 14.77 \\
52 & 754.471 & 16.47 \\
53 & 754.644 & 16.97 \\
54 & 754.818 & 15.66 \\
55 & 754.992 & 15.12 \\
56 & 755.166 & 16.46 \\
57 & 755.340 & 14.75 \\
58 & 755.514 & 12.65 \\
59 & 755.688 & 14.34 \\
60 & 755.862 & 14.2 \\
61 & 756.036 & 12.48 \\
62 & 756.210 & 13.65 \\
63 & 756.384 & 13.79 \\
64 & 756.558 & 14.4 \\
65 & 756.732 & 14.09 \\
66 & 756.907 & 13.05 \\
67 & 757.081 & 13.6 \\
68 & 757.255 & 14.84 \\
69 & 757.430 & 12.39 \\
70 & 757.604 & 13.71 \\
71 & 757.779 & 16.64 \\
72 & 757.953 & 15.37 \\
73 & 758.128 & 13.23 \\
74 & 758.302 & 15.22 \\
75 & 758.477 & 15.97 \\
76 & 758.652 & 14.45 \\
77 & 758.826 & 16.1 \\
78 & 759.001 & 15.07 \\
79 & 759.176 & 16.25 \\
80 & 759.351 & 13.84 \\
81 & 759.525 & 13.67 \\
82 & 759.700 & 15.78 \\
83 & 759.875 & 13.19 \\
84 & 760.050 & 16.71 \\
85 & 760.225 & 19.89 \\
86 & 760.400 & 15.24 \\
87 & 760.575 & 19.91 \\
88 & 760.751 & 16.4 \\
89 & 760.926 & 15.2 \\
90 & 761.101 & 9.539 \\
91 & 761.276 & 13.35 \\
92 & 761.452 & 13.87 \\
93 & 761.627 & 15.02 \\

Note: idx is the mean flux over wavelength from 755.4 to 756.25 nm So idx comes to 13.5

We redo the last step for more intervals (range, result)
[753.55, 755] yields 15.7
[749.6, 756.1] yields 14.9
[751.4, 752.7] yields 14.5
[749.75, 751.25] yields 15.1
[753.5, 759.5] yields 14.7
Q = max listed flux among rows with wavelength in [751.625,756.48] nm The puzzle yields 17.18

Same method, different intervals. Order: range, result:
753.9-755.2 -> 16.97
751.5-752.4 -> 16.11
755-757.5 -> 16.46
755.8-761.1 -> 19.91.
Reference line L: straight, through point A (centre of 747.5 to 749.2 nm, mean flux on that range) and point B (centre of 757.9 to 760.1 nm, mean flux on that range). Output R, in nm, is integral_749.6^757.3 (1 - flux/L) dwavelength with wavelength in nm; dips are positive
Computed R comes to 0.21 nm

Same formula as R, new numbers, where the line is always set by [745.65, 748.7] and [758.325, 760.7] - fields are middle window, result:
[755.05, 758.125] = 0.298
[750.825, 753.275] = 0.108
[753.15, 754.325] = 0.016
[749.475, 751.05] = 0.008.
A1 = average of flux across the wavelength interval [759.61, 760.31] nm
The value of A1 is 16.4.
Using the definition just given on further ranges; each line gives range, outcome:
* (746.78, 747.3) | 14.3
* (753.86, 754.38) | 15.5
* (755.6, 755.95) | 14.3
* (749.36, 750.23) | 15.2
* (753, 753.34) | 14.6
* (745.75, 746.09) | 15.1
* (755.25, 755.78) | 13.9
